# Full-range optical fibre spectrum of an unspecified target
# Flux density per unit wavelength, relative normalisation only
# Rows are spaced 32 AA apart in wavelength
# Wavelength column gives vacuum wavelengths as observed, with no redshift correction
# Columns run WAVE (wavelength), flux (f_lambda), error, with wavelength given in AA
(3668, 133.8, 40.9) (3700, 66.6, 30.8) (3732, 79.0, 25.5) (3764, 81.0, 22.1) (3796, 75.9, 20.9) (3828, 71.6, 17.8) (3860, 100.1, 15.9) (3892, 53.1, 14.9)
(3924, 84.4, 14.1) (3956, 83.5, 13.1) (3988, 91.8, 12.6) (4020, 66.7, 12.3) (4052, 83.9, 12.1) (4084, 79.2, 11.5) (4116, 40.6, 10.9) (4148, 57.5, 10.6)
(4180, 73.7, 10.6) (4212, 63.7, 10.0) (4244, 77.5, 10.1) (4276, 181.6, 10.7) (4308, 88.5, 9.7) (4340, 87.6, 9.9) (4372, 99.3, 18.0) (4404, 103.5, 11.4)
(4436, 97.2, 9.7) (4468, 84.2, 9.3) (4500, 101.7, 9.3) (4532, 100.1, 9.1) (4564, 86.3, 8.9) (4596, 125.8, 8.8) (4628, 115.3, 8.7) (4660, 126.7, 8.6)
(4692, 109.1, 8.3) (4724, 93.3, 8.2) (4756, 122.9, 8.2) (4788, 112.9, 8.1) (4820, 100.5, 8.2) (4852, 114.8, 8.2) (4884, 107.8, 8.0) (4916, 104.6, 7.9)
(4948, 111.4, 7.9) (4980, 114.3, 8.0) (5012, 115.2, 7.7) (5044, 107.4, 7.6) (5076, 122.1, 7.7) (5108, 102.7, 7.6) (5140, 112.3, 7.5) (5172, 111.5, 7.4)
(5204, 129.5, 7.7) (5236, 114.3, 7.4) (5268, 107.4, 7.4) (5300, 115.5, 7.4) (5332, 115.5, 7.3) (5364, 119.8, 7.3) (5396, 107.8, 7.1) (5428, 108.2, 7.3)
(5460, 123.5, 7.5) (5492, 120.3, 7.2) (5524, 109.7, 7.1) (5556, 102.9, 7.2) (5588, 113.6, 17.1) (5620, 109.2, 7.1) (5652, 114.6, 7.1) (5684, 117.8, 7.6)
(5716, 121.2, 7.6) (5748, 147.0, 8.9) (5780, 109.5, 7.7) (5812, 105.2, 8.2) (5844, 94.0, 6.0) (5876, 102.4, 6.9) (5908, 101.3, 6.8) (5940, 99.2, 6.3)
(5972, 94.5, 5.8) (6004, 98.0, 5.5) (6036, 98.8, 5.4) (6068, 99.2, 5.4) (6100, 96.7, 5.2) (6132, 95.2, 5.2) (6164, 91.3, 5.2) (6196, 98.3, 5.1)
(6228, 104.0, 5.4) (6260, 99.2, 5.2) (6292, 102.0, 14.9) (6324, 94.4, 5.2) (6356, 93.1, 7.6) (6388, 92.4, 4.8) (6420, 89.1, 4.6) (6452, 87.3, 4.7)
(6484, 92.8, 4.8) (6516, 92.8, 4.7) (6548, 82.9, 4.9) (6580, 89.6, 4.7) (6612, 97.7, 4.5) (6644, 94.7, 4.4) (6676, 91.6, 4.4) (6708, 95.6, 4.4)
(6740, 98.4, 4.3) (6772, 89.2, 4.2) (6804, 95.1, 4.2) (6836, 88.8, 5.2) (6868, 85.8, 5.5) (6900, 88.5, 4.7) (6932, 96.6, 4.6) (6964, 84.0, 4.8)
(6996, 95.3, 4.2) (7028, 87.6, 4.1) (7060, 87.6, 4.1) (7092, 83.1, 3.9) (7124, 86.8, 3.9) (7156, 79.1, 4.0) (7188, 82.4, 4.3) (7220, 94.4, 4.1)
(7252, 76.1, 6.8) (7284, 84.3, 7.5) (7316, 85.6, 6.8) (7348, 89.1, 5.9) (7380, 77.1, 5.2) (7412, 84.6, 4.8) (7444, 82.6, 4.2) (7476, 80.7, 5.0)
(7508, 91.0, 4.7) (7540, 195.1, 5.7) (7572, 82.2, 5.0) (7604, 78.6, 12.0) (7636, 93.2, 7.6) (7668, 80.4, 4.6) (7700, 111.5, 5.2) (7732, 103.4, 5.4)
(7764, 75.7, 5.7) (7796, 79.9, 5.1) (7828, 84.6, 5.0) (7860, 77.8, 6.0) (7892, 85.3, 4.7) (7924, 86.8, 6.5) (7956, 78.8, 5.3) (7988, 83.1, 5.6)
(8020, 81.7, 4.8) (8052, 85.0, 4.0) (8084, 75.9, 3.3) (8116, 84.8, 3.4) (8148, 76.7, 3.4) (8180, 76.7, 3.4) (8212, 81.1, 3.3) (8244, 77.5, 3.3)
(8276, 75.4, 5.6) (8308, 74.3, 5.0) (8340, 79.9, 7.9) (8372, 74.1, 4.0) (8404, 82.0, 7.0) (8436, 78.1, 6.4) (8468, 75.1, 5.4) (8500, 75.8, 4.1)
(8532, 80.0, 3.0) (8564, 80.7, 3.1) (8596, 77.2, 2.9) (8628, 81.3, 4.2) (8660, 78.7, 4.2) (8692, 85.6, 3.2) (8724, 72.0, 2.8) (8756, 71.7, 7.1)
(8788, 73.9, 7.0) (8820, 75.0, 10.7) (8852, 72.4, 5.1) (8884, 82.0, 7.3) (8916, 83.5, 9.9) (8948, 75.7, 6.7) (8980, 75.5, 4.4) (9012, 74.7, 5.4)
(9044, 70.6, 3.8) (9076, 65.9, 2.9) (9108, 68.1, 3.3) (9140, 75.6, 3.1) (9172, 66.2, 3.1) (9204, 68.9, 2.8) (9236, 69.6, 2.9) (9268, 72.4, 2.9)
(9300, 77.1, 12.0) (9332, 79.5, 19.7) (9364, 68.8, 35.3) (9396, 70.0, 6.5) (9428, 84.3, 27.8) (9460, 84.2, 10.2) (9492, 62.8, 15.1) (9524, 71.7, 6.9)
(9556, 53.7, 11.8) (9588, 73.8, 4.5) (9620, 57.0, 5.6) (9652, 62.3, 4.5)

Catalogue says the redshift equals 0.147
